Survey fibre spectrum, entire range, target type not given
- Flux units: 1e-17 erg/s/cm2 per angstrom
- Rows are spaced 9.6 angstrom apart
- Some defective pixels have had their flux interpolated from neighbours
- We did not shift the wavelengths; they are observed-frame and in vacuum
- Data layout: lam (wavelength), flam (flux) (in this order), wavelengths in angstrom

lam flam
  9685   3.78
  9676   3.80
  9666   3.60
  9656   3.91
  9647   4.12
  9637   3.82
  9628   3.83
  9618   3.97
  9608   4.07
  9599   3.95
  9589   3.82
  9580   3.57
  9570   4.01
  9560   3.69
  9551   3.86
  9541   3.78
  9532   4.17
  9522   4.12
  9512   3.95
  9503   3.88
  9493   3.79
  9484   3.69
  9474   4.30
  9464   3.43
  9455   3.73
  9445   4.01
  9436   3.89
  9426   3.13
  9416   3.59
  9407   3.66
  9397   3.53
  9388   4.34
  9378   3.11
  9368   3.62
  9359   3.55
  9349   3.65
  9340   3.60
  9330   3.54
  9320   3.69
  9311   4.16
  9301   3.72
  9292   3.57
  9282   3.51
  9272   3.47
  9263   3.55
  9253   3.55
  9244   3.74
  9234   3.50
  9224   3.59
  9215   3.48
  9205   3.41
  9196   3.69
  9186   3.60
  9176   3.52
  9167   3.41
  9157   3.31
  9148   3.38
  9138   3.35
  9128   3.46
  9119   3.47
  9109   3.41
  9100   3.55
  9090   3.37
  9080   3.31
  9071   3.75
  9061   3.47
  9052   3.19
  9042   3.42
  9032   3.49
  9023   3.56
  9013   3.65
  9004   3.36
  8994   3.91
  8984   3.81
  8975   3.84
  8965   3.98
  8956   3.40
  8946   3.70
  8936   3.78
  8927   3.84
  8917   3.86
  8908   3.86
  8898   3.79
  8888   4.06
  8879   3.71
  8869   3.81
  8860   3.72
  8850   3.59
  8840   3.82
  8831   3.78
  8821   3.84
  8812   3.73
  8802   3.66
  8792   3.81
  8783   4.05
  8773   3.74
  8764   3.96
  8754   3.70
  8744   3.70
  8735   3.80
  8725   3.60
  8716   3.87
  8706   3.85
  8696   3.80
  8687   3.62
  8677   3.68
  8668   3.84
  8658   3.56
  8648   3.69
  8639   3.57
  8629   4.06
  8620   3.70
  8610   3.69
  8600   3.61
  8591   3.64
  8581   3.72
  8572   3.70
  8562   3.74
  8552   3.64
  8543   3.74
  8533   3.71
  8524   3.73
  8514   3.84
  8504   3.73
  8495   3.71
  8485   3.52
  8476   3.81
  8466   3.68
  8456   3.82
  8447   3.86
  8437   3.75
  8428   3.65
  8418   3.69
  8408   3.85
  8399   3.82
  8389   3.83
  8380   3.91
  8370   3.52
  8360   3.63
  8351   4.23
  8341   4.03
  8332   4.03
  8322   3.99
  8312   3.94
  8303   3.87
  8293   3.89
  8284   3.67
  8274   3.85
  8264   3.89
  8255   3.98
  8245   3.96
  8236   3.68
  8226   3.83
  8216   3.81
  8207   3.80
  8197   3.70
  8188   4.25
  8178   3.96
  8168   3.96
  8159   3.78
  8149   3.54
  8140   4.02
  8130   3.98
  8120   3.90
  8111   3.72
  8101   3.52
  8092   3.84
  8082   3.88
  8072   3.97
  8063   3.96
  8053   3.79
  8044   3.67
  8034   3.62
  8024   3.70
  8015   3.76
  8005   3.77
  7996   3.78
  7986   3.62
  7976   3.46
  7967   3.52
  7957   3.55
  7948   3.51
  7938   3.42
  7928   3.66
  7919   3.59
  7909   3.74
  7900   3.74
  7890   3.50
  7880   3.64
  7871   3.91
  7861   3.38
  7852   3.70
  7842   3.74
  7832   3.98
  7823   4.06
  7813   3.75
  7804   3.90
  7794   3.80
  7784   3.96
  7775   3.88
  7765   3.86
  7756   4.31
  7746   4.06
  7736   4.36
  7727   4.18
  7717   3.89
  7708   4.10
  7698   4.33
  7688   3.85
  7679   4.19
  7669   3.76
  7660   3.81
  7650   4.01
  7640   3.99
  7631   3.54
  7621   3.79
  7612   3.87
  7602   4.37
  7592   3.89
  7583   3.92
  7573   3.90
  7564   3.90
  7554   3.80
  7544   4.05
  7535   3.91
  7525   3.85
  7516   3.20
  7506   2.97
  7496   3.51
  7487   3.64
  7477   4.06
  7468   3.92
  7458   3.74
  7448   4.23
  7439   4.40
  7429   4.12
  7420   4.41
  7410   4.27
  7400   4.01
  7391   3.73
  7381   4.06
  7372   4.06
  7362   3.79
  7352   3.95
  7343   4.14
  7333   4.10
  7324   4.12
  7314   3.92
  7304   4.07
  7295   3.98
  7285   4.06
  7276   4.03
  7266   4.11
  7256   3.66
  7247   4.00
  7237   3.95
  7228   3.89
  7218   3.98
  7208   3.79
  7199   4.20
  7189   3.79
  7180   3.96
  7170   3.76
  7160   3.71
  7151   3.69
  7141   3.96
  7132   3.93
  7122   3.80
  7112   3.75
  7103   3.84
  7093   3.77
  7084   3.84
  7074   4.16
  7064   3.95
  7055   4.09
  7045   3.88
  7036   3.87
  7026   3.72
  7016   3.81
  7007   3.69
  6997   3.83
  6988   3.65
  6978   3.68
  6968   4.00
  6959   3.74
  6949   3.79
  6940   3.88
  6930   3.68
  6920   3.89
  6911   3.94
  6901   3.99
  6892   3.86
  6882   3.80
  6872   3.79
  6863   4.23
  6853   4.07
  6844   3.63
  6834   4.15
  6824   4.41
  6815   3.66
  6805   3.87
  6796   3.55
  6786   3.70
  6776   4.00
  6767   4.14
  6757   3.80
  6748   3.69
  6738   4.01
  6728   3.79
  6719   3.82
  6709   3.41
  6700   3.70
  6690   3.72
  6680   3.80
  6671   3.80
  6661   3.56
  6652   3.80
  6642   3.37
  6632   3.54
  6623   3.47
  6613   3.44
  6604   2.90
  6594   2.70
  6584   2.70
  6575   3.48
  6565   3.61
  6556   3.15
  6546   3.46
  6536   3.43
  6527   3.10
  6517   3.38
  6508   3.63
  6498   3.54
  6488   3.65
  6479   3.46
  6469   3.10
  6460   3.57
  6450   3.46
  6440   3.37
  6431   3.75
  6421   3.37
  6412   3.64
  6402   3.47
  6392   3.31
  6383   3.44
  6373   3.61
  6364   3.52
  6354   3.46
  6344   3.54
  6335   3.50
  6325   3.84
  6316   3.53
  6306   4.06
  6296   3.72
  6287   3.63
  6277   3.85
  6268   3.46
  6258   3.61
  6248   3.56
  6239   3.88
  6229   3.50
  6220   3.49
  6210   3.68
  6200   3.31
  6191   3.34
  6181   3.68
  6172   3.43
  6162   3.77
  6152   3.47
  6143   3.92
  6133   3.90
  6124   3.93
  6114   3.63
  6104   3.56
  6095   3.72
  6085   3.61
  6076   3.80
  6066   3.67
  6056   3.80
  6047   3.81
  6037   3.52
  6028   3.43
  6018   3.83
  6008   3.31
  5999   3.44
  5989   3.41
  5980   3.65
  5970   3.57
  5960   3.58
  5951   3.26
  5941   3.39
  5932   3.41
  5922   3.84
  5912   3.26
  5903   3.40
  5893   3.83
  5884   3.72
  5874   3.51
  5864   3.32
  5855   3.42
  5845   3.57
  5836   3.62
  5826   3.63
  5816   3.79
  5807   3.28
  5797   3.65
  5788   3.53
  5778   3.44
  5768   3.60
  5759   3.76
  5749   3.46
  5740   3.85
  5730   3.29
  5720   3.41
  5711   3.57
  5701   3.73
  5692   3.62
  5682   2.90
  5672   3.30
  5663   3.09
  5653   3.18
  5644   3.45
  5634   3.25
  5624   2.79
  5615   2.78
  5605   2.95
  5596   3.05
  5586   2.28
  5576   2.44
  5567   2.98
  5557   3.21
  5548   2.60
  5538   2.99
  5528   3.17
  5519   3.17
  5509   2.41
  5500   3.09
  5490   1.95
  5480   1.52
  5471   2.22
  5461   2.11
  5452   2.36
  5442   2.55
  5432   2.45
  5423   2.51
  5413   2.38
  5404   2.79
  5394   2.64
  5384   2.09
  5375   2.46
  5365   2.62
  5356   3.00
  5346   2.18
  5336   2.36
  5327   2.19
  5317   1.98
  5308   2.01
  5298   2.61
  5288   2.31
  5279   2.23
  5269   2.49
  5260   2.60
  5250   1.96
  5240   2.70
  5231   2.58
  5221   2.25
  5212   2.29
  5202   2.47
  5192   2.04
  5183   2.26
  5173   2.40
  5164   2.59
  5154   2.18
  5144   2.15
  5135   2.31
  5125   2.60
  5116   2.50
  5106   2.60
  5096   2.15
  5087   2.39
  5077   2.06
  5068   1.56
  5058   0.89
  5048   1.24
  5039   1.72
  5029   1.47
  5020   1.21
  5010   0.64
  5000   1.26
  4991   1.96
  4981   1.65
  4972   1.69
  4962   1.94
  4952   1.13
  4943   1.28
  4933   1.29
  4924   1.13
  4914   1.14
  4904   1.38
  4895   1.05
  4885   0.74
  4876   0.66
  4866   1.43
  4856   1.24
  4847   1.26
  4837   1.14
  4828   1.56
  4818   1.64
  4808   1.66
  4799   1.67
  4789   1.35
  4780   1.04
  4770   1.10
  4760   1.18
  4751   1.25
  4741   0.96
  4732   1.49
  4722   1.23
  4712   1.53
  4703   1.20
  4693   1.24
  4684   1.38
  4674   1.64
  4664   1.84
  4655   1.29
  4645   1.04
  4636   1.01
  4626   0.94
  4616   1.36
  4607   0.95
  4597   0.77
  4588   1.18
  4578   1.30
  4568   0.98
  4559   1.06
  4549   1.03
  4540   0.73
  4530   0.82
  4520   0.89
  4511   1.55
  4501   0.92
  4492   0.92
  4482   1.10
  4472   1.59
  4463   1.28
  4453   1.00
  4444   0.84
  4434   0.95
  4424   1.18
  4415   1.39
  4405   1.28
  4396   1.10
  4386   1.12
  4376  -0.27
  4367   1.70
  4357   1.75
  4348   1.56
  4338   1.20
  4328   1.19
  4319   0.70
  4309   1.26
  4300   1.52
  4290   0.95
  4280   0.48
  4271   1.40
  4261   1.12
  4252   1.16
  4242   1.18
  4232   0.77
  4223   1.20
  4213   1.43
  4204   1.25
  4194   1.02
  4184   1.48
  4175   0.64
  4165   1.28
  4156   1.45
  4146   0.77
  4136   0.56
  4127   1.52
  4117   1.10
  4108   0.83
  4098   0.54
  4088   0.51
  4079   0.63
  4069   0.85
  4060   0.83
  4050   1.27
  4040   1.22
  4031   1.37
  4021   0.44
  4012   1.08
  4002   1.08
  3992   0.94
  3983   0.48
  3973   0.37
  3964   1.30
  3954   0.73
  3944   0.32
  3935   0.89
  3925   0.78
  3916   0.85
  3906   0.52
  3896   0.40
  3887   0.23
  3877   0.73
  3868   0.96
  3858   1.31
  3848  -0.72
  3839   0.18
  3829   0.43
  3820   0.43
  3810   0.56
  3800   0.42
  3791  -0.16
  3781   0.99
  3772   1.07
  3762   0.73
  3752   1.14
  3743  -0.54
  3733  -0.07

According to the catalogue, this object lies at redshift 0.27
